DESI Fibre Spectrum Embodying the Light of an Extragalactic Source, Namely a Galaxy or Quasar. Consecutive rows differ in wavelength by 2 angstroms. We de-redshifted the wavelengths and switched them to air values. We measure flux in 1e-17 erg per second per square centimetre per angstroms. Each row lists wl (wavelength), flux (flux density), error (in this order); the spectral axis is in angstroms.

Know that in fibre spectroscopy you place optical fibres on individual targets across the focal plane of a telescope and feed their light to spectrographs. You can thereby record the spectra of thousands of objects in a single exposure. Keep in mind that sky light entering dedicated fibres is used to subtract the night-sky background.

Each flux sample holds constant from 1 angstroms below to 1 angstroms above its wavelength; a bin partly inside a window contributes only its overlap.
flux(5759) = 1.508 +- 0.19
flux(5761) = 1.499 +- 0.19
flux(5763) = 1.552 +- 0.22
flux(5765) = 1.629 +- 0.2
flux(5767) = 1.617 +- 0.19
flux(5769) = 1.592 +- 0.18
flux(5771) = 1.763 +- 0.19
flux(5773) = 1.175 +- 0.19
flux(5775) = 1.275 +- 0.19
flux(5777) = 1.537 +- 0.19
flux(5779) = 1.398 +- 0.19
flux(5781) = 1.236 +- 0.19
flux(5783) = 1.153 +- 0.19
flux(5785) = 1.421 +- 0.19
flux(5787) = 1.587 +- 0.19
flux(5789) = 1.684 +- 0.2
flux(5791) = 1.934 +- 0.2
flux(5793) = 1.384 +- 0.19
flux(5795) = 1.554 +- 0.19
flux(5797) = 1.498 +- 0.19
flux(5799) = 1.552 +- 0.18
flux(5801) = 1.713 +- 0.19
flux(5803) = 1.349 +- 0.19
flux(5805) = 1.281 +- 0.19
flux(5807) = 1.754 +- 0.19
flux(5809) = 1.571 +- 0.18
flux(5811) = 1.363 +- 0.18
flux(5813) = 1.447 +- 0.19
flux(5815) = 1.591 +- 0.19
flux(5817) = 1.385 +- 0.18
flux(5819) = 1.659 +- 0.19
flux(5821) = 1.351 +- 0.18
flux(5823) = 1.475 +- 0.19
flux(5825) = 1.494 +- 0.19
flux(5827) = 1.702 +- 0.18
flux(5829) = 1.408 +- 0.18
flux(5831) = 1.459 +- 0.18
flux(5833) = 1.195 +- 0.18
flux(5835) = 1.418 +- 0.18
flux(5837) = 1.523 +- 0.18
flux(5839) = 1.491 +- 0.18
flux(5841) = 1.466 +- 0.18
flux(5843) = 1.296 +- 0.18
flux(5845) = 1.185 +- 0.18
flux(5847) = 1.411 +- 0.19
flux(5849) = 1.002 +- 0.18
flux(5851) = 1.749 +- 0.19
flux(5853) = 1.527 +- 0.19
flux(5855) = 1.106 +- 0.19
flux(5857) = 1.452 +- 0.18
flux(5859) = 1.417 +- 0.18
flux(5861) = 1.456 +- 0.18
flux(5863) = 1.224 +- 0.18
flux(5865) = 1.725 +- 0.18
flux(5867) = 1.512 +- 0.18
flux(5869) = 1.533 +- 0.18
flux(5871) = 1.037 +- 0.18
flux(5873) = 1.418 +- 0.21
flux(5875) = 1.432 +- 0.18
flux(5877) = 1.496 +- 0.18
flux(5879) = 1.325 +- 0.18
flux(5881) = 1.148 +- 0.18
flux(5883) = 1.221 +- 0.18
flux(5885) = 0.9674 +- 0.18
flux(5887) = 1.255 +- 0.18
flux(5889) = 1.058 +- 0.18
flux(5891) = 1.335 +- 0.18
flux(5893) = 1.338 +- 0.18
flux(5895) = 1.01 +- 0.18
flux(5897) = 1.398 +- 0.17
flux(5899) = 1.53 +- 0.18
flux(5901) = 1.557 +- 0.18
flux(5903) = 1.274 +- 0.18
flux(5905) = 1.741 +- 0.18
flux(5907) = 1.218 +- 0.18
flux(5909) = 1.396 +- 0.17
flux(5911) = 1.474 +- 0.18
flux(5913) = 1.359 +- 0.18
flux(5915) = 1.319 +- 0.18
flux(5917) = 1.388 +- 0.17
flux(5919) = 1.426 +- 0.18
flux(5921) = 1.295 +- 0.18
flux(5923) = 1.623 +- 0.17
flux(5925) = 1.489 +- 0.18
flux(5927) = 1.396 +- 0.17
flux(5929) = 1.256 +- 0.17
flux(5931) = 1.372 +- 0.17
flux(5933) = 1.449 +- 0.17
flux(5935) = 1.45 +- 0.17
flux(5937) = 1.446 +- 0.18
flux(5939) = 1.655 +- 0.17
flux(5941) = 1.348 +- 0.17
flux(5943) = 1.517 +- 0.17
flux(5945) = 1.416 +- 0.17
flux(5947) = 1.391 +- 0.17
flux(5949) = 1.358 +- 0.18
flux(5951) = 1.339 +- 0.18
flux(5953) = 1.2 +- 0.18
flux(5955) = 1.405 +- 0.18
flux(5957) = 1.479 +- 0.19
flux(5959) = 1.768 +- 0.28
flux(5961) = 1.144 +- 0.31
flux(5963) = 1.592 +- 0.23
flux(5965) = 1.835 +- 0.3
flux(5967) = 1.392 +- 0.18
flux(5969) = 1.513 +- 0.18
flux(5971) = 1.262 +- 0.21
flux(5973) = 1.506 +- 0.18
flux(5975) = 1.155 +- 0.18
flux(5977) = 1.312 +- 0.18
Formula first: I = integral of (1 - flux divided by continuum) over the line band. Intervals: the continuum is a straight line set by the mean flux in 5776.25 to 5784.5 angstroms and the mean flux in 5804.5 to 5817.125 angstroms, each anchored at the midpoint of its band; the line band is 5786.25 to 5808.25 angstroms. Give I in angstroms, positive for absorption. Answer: -2.3 angstroms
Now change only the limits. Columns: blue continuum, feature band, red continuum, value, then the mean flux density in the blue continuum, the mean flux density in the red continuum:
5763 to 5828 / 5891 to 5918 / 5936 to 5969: 1.6 angstroms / 1.5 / 1.46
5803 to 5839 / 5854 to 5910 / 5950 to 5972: 4.6 angstroms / 1.47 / 1.45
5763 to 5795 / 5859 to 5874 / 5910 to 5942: 0.4 angstroms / 1.5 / 1.42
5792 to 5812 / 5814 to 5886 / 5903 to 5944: 3.8 angstroms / 1.5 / 1.43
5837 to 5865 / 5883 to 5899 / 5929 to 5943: 2.2 angstroms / 1.39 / 1.44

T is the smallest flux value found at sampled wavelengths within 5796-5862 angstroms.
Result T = 1.002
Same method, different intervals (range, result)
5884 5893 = 0.9674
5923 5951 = 1.256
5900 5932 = 1.218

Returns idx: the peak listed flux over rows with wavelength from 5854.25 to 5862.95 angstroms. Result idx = 1.456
